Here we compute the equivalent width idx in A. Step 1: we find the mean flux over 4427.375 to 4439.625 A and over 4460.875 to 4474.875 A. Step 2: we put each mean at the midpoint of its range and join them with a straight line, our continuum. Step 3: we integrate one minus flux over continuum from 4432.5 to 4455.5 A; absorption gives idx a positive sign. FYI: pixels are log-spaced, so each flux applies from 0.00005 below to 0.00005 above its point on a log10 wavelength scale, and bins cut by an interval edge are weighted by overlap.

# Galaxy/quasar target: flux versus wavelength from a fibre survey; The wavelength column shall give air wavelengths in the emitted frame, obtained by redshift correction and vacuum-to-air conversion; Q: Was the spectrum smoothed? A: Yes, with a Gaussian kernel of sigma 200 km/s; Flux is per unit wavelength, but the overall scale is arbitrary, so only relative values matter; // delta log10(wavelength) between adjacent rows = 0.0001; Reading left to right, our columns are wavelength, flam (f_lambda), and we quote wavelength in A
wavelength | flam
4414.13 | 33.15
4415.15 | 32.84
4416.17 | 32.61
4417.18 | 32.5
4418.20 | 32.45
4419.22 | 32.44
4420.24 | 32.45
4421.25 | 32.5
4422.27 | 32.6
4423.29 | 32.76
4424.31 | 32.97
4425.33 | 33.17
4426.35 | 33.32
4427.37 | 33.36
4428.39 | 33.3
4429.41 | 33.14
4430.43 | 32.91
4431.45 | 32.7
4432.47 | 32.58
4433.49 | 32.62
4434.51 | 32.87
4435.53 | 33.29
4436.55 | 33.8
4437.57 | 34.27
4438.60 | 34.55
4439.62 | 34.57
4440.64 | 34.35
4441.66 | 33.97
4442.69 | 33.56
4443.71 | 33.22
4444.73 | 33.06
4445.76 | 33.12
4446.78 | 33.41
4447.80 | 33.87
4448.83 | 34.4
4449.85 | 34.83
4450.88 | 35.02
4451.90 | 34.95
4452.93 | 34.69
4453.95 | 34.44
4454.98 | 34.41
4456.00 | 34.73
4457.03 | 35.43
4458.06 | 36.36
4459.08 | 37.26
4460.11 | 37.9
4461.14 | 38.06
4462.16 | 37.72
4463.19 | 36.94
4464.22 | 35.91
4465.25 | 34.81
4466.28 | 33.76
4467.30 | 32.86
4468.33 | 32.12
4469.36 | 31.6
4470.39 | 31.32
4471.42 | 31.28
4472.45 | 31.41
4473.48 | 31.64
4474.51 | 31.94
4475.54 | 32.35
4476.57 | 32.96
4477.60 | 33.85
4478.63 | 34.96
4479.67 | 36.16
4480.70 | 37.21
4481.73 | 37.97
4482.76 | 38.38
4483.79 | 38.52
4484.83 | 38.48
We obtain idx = -0.36 A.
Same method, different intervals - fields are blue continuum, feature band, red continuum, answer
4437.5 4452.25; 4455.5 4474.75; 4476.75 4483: 0.5 A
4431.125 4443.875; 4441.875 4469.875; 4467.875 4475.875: -1.9 A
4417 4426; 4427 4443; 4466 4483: -0.3 A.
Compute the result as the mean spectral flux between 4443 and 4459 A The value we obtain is 34.5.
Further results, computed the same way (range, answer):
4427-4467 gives 34.5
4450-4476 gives 34.4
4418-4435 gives 32.8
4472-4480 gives 33.1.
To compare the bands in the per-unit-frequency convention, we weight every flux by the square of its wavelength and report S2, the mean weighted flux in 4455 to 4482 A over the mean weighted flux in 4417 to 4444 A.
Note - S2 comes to 1.1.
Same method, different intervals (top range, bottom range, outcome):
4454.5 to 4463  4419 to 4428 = 1.13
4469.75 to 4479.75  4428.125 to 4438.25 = 1.00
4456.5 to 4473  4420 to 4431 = 1.07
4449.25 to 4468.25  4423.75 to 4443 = 1.07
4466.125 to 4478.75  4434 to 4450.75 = 0.97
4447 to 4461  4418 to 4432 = 1.09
